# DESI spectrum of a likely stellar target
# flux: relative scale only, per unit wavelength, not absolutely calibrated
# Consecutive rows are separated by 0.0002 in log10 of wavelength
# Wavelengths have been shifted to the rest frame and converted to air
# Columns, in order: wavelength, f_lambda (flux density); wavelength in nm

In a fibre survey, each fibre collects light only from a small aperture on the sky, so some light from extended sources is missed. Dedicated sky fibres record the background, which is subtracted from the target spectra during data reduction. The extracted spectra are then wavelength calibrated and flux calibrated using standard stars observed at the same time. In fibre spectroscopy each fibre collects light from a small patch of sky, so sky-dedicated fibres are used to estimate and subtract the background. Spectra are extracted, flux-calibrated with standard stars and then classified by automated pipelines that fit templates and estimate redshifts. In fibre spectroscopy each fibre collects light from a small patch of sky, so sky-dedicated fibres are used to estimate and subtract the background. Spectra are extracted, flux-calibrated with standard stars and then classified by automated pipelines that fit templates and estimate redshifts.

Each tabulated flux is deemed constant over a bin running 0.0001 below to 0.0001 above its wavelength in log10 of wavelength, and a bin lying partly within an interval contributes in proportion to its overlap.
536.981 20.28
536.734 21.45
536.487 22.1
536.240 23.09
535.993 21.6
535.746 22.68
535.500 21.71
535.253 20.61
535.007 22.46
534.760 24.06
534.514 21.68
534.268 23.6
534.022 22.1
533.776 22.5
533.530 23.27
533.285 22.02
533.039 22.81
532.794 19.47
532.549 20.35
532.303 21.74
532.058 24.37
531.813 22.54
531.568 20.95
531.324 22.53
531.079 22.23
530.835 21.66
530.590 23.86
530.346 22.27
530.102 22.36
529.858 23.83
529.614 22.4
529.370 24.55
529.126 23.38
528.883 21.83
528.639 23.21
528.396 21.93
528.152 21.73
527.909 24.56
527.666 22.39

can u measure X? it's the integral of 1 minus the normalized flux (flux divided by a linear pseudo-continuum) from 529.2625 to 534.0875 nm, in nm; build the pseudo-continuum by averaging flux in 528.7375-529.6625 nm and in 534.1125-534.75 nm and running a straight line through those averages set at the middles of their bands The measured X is 0.126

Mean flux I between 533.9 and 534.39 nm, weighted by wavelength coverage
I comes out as 22.8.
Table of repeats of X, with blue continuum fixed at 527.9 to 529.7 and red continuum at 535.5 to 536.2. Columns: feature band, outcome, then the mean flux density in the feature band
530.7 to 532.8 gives 0.06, 21.9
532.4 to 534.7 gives 0.04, 22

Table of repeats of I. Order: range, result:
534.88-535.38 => 21.5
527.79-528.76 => 22.8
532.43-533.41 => 21.2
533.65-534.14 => 22.3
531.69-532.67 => 22.2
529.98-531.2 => 22.5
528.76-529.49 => 23.2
